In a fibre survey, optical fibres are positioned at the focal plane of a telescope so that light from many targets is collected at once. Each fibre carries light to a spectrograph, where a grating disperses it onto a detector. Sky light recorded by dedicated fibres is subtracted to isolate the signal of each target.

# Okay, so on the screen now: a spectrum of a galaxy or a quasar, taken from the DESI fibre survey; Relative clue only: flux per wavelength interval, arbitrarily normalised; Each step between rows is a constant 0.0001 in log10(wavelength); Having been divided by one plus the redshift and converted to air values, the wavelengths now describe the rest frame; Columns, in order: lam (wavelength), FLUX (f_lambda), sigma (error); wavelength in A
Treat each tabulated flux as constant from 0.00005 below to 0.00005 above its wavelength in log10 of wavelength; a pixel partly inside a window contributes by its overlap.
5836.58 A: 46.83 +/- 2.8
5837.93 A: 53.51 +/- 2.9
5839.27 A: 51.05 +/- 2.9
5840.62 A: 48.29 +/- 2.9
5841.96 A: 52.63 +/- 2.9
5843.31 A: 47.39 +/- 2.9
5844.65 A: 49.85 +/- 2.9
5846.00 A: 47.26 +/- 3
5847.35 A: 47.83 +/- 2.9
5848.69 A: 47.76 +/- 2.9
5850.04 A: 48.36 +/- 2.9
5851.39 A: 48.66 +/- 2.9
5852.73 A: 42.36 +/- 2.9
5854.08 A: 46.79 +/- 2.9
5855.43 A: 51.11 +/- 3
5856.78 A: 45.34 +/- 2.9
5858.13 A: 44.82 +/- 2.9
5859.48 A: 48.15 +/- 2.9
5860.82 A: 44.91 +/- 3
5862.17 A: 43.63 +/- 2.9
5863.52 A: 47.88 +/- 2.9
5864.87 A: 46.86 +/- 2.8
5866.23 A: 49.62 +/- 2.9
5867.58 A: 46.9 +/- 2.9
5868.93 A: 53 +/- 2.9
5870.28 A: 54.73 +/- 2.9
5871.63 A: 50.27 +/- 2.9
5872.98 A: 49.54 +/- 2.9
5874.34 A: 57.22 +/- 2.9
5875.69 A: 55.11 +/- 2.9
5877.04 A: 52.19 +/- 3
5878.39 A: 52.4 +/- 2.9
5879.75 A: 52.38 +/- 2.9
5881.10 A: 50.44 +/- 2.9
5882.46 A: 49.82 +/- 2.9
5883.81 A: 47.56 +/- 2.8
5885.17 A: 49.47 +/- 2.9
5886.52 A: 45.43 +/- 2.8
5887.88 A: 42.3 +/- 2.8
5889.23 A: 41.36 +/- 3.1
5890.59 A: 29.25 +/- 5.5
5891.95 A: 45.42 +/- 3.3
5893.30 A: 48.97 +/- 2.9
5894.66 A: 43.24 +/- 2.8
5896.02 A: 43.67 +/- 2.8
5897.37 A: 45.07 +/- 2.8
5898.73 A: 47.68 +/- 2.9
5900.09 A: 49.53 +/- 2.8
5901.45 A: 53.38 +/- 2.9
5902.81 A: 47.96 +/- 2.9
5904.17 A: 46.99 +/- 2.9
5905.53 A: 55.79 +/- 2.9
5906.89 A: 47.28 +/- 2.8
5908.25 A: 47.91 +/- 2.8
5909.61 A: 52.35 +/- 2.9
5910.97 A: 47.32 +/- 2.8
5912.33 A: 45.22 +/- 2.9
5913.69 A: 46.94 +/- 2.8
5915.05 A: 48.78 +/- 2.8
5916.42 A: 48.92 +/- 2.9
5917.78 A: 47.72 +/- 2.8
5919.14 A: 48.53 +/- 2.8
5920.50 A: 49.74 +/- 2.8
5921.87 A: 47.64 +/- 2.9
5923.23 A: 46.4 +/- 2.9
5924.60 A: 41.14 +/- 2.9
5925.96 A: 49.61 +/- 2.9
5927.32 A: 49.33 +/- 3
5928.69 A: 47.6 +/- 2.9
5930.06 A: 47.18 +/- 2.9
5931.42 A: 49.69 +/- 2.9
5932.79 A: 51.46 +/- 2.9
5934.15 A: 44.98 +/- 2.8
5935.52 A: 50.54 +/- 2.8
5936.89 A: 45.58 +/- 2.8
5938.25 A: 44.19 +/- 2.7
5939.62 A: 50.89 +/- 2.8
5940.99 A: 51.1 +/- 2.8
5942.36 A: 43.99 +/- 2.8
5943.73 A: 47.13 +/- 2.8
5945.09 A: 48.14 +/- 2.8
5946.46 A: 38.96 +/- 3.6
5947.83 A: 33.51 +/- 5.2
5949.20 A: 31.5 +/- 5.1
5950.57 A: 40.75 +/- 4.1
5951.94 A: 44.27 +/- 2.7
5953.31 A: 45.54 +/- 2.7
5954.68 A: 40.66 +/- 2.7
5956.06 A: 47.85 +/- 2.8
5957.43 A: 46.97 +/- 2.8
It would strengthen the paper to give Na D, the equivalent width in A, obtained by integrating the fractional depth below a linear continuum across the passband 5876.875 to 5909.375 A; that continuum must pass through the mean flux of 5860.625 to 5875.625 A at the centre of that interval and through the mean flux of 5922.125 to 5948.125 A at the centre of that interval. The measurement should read 0.9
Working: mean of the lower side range 49.9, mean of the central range 47.3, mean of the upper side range 46.6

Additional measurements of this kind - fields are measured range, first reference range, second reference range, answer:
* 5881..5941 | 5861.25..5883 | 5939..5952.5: -1.0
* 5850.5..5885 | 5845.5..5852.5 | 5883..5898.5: -2.5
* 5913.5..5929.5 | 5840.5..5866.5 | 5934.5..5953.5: -1.0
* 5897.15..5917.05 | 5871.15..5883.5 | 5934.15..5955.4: -0.2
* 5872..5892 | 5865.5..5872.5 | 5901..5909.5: 1.0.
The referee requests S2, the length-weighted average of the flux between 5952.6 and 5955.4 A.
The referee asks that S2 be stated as 43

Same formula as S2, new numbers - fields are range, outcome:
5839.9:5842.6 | 50.4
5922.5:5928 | 46.7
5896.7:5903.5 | 48.7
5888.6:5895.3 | 41.6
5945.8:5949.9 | 34.6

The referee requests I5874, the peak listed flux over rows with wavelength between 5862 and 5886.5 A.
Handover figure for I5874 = 57.22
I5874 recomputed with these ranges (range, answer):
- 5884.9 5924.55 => 55.79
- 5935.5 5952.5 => 51.1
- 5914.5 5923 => 49.74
